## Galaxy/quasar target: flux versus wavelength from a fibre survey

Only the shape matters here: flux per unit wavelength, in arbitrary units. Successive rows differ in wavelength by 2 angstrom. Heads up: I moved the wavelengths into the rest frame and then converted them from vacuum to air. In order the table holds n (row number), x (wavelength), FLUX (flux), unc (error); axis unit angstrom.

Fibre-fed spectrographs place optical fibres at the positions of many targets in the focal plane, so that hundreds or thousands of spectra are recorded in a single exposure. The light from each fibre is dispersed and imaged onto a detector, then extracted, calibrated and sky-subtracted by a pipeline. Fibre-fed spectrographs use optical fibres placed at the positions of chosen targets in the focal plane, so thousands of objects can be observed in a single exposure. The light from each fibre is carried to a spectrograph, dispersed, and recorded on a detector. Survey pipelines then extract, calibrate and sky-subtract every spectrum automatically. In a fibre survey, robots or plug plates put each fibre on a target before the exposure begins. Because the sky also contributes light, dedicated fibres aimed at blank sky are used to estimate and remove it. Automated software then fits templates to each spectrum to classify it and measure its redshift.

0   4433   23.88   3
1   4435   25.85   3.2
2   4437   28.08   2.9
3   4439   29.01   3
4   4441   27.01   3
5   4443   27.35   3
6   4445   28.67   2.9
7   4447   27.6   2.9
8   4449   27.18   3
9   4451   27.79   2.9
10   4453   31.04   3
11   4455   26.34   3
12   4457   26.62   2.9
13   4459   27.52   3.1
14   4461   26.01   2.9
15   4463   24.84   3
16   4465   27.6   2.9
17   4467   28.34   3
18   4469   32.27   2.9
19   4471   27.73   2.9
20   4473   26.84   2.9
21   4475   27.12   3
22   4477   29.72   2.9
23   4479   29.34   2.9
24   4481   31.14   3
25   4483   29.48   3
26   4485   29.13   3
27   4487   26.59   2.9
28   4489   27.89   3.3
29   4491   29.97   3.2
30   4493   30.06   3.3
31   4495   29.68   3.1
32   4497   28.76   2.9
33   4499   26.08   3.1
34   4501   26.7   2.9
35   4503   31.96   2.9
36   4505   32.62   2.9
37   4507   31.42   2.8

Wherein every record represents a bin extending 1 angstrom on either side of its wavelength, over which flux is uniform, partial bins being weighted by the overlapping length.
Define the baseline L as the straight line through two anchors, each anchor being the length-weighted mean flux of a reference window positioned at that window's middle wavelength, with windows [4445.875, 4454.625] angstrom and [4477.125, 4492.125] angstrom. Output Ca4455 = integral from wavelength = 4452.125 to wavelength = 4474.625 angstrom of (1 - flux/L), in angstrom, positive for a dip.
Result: 0.7 angstrom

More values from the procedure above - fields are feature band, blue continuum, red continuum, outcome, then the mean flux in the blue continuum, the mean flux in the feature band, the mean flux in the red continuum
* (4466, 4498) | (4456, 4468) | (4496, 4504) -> -1.6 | 26.8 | 29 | 28.4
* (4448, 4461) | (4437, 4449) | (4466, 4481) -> 0.3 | 27.9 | 27.6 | 28.9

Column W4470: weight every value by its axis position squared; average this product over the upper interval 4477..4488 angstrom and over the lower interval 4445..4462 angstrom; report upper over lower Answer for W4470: 1.1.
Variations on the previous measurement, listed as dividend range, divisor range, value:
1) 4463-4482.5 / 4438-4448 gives 1.04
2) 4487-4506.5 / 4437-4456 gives 1.07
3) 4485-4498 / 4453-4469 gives 1.07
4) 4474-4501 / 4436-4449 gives 1.05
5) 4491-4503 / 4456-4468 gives 1.09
